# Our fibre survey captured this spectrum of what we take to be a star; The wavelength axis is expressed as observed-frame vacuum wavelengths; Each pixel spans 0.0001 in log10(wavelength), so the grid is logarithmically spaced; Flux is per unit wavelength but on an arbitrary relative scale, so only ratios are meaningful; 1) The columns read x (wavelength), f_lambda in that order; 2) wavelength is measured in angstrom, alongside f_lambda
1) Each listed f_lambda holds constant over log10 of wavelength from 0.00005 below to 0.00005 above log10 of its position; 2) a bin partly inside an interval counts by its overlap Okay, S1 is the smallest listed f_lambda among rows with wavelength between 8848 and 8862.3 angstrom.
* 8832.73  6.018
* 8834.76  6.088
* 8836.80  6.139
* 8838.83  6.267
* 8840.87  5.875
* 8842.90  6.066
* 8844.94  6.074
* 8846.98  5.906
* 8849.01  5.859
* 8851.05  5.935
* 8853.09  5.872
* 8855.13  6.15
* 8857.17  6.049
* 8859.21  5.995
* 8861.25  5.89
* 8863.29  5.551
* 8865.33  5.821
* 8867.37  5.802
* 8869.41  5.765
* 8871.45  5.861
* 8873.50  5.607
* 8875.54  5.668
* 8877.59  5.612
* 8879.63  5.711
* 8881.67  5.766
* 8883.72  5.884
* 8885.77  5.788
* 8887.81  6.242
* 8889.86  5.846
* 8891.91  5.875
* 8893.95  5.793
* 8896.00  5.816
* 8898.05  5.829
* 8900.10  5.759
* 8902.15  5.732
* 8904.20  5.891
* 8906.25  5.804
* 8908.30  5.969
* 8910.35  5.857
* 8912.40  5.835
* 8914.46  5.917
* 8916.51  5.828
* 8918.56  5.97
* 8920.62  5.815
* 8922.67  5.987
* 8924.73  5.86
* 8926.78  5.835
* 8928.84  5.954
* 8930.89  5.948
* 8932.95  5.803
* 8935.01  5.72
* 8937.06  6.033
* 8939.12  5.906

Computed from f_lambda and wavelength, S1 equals 5.859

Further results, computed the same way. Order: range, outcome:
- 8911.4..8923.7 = 5.815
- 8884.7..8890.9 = 5.788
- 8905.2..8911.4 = 5.804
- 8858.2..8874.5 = 5.551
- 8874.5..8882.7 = 5.612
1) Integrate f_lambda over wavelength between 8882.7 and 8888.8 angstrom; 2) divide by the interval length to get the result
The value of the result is 5.97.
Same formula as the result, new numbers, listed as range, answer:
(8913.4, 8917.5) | 5.87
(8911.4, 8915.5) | 5.87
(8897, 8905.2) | 5.8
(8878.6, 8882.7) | 5.74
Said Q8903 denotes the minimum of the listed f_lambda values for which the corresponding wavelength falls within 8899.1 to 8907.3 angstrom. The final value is 5.732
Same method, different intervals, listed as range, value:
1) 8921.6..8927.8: 5.835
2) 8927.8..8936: 5.72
